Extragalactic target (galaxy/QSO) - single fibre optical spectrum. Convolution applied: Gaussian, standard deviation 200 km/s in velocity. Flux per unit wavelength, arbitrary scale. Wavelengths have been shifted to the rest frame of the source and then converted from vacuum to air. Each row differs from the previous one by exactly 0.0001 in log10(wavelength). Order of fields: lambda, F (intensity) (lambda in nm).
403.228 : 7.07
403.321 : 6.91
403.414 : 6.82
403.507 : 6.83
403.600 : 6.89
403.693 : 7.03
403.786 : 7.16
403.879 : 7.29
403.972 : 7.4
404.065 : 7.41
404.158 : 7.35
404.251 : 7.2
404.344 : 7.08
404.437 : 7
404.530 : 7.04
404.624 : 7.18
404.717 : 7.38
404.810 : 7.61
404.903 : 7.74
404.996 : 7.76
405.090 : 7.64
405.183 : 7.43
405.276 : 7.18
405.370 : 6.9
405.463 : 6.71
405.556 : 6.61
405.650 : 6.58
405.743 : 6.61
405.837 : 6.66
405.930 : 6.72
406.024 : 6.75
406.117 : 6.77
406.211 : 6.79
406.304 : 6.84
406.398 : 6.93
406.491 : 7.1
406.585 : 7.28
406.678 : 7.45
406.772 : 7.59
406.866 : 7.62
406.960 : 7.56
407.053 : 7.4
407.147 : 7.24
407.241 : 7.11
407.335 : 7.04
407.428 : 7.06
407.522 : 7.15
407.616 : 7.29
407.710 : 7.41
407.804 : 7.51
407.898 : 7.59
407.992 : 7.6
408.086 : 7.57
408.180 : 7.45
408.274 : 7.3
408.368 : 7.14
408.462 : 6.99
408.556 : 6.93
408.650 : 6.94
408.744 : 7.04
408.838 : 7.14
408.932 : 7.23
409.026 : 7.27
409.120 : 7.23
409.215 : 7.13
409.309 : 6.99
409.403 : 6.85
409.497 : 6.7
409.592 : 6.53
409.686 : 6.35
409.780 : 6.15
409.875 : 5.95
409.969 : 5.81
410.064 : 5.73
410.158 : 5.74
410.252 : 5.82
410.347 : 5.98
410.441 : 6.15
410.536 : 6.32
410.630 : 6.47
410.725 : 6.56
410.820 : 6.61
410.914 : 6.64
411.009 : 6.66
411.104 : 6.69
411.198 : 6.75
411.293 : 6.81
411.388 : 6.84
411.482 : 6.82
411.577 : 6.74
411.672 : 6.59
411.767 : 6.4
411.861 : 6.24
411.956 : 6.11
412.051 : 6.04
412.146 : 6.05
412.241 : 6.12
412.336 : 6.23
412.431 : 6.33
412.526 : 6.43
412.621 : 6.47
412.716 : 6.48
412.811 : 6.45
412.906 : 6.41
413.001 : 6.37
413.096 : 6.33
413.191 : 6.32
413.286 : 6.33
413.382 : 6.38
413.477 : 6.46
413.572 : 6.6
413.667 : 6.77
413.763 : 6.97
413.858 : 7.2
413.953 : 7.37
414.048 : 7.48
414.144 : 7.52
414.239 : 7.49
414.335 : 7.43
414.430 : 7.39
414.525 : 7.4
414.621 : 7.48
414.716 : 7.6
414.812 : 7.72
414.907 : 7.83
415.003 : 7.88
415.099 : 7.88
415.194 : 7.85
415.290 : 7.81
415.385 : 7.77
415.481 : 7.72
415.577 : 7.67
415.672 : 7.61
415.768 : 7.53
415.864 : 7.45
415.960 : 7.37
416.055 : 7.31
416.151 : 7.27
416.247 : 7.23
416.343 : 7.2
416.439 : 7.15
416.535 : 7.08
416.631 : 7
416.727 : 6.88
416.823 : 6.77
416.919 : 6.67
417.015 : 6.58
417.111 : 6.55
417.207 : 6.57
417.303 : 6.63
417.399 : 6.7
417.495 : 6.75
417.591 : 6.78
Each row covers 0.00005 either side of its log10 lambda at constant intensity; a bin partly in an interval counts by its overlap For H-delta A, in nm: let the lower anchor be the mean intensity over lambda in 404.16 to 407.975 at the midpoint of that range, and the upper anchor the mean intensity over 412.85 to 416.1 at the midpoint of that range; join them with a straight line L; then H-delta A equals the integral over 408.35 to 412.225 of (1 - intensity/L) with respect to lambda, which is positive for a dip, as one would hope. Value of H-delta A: 0.352 nm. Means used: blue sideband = 7.17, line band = 6.56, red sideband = 7.26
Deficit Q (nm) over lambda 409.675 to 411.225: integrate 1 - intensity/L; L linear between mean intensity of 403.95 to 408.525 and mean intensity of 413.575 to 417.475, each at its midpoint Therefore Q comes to 0.21 nm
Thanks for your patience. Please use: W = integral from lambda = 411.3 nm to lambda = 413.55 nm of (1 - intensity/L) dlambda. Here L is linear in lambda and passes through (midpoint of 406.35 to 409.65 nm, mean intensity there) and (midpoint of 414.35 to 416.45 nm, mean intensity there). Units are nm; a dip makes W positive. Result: 0.309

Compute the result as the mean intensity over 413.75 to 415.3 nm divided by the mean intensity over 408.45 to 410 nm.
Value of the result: 1.1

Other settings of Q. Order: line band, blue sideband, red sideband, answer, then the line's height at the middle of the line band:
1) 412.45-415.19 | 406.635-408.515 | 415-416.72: 0.15 nm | 7.43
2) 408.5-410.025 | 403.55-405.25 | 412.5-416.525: 0.10 nm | 7.25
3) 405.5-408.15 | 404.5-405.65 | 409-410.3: -0.08 nm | 6.93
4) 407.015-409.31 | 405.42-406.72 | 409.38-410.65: -0.27 nm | 6.48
